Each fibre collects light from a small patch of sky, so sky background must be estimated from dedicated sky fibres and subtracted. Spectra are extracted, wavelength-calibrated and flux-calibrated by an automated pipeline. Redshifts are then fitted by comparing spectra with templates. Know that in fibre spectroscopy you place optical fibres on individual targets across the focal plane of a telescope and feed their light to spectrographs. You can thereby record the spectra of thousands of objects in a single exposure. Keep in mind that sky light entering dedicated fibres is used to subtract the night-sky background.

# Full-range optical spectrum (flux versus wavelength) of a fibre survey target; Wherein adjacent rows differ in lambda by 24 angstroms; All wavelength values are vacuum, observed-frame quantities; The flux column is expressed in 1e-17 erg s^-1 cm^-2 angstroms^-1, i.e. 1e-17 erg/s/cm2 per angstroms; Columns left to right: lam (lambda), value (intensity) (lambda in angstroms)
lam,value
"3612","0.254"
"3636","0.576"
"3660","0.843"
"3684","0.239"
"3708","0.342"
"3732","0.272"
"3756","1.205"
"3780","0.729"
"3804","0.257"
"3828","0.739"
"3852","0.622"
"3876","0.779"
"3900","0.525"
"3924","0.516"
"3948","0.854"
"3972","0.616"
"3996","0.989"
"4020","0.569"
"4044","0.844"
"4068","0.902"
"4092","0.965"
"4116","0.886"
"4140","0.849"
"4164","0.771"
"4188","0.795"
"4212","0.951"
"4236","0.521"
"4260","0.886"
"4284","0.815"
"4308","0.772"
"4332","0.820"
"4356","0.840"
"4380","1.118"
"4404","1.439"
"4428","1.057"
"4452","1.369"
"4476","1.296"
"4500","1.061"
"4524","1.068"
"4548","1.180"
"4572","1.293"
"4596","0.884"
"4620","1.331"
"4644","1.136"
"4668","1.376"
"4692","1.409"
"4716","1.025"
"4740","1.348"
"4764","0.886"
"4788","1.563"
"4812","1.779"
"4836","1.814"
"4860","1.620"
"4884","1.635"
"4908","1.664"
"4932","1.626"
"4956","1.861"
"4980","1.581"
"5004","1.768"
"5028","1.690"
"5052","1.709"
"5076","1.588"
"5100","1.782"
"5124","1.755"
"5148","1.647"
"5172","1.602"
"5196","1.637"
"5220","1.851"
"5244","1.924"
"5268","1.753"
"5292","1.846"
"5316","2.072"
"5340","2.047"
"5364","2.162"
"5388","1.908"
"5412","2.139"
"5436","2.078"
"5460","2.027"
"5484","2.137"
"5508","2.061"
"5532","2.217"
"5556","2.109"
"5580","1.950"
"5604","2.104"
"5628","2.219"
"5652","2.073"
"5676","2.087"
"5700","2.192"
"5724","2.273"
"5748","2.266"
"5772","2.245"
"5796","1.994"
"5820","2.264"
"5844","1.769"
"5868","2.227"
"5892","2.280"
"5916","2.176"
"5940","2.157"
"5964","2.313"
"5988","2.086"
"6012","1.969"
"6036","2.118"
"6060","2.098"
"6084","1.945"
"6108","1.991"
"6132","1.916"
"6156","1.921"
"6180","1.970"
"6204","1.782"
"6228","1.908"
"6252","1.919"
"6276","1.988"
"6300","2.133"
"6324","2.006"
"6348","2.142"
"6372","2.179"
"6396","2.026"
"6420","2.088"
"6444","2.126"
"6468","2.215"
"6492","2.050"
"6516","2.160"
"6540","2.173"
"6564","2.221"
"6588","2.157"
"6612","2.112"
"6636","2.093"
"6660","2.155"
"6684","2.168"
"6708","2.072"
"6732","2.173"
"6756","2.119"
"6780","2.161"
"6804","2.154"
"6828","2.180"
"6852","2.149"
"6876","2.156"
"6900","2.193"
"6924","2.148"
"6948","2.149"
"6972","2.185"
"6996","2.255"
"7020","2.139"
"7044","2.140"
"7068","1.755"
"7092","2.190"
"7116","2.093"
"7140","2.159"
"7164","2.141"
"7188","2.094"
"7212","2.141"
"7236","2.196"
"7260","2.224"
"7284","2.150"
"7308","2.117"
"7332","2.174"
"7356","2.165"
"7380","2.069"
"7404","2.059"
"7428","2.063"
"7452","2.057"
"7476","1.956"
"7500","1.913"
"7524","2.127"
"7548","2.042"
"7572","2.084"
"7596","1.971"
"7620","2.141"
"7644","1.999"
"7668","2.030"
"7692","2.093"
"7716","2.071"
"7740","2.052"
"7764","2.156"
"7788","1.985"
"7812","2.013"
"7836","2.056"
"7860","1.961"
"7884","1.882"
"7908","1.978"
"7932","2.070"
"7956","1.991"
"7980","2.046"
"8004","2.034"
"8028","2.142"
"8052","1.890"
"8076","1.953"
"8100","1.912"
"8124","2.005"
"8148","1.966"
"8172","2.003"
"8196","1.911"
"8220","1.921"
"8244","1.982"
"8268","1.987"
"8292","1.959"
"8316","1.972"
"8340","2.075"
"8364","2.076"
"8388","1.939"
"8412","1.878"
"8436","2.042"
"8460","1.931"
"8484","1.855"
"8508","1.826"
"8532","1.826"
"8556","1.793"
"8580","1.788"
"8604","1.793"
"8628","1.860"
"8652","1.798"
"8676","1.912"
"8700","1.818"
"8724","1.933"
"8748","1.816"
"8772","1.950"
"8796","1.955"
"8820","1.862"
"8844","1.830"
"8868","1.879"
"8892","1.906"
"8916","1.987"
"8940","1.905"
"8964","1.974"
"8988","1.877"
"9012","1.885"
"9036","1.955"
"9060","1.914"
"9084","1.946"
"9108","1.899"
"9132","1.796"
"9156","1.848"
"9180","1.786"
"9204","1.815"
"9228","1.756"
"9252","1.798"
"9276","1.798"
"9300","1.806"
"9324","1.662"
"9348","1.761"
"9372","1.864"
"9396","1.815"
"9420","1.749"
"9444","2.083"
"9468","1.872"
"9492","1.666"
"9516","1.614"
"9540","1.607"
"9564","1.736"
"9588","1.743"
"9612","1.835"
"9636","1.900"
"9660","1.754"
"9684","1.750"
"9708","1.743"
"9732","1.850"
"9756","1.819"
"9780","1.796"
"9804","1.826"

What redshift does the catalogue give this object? 0.199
